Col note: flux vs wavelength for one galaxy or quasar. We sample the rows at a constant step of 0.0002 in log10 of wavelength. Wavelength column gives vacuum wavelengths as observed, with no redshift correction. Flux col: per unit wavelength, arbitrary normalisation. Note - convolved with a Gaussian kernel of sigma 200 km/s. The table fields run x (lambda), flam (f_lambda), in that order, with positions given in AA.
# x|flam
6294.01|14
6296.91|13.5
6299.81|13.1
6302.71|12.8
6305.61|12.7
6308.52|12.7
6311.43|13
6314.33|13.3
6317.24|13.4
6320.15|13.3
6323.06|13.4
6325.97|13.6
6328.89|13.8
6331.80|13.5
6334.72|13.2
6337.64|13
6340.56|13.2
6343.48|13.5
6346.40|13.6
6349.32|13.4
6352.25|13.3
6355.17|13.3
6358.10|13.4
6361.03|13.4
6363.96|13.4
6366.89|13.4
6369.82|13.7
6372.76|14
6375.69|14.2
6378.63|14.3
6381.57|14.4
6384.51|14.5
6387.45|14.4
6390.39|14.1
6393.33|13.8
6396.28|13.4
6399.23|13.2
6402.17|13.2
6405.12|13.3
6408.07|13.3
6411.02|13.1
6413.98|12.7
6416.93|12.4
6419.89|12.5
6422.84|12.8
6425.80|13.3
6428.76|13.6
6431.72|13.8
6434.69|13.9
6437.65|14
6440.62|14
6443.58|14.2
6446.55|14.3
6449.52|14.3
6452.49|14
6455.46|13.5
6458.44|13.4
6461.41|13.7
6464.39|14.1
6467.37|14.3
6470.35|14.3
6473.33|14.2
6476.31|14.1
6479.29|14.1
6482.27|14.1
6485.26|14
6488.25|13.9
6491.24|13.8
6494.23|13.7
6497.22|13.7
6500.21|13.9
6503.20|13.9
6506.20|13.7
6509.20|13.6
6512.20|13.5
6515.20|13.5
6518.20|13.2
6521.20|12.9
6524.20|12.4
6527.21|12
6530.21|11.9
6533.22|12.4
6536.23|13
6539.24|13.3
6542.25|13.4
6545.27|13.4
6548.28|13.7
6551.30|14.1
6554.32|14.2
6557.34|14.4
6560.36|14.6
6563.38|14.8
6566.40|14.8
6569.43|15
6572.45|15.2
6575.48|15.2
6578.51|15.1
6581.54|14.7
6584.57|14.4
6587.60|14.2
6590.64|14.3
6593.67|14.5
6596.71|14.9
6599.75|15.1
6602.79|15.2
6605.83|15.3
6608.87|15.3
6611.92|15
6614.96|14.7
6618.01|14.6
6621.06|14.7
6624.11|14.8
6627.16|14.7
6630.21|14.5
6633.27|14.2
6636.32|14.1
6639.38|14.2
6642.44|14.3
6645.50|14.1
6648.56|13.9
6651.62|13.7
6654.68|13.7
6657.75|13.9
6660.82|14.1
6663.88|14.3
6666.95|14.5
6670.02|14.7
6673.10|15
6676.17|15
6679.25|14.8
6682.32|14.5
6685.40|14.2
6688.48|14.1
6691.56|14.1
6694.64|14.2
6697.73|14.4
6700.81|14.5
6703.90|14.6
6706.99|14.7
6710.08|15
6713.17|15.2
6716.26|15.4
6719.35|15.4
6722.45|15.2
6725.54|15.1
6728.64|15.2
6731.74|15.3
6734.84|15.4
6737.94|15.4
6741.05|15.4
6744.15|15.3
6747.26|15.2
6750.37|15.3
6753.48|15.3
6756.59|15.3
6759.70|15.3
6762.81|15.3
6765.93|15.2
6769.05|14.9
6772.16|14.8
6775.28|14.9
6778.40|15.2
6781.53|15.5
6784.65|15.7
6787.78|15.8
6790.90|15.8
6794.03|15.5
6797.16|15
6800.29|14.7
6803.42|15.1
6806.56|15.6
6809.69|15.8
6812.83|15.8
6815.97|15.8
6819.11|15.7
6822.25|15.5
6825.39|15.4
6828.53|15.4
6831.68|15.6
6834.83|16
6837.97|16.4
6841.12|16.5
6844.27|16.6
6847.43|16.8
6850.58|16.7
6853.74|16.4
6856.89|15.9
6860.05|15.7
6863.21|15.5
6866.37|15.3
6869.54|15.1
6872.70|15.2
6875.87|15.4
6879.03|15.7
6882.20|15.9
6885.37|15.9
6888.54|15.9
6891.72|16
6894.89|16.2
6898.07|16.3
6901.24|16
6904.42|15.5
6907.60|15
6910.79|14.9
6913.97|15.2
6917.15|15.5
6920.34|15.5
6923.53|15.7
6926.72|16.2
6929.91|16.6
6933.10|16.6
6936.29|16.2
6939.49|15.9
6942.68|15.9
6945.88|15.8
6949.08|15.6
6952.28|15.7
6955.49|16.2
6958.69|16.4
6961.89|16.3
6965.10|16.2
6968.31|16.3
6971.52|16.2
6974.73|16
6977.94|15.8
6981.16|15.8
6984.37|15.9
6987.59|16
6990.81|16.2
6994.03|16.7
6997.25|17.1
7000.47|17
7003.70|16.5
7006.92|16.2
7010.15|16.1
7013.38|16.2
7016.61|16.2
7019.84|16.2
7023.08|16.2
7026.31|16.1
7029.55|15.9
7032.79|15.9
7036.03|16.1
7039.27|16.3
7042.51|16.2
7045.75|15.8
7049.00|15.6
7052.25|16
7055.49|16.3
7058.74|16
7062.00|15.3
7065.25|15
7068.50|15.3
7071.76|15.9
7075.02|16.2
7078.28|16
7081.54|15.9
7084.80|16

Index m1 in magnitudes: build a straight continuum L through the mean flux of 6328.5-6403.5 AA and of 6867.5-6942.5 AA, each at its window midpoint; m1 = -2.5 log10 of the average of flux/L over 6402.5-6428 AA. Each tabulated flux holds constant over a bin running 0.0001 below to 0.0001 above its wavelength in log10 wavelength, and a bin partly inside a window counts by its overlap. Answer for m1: 0.07 mag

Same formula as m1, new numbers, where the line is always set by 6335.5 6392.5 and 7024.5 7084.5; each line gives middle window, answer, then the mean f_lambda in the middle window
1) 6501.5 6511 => 0.034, 13.7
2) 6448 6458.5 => 0.011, 13.9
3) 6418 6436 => 0.049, 13.3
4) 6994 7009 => -0.065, 16.7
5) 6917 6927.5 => -0.017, 15.7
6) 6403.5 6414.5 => 0.058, 13.1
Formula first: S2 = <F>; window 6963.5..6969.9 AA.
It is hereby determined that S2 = 16.2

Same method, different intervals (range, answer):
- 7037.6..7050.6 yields 16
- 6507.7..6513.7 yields 13.5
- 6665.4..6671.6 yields 14.6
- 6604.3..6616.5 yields 15.1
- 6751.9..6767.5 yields 15.3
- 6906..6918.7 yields 15.1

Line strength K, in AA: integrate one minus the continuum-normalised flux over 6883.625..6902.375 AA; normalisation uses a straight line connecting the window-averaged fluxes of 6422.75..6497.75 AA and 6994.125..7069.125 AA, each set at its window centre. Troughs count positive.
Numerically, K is -0.6 AA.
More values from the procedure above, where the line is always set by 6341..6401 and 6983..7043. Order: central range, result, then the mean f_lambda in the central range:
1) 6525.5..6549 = 2.50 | 12.9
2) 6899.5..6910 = 0.25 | 15.5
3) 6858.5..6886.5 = 0.34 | 15.5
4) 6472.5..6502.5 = 0.51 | 13.9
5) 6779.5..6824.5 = -0.25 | 15.5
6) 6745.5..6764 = -0.05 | 15.3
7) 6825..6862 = -1.28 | 16.1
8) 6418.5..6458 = 0.82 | 13.7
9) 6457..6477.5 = 0.13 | 14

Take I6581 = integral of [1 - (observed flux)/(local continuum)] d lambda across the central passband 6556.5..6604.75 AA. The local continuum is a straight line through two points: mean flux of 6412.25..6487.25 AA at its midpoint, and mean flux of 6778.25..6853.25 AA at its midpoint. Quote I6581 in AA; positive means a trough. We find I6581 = -1.1 AA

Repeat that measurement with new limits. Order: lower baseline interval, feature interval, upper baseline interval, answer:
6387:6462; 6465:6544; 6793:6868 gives 2.7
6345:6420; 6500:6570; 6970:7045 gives 3.2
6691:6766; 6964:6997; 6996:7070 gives -0.5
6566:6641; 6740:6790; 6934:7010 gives 0.3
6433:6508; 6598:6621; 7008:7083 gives -0.9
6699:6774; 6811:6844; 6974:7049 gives -0.7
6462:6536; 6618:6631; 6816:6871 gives -0.2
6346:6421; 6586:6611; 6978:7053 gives -0.7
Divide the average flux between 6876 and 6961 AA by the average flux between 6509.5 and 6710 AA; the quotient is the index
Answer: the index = 1.11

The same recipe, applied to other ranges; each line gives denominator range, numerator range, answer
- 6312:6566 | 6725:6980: 1.15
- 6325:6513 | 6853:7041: 1.17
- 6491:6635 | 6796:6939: 1.12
